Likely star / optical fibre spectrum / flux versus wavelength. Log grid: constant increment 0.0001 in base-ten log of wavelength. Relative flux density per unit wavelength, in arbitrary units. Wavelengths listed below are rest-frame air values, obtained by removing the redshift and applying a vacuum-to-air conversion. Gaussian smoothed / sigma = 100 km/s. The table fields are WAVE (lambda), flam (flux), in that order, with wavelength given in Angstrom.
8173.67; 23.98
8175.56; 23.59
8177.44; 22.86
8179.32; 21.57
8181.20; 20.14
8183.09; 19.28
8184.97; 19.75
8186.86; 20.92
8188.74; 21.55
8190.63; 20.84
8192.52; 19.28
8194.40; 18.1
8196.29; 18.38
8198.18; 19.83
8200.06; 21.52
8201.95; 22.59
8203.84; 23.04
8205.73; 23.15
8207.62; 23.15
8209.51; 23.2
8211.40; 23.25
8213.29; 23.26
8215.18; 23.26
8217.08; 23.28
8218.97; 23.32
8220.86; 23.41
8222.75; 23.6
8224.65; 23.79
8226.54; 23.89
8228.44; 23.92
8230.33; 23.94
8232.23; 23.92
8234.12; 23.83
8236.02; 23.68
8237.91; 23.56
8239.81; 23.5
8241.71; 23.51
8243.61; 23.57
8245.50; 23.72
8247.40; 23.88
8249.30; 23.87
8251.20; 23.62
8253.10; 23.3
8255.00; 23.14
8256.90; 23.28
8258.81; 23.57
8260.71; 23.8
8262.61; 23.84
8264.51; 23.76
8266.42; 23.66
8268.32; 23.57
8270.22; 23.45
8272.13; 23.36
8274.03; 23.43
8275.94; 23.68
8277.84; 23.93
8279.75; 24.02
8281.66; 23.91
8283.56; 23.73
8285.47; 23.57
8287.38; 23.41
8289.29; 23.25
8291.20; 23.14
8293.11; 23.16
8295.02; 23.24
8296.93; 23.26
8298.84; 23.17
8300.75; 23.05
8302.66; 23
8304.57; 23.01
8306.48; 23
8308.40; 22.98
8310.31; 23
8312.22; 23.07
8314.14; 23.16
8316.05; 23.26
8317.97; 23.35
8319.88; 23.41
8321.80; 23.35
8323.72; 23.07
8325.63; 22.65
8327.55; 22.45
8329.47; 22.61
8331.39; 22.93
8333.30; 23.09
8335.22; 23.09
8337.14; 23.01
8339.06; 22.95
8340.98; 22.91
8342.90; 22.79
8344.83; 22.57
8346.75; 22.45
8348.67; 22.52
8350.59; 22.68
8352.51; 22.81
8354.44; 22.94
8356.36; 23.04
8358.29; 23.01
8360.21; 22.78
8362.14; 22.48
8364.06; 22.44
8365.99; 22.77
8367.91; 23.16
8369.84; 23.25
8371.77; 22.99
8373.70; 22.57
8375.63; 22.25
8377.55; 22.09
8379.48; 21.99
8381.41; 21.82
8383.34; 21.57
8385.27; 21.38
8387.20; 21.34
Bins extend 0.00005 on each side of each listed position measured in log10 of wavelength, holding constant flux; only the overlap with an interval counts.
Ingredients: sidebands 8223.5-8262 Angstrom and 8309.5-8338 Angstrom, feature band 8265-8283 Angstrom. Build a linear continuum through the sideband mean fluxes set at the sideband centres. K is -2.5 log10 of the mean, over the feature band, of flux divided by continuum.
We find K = -0.01 mag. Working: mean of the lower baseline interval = 23.7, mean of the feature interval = 23.7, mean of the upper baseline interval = 23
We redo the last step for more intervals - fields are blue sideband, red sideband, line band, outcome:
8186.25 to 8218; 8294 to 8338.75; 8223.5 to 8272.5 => -0.07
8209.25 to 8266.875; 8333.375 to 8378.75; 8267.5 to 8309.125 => -0.01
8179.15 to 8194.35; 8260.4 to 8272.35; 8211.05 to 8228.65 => -0.09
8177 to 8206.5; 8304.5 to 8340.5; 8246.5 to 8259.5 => -0.08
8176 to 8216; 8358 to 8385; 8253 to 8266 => -0.08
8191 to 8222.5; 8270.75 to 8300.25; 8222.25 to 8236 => -0.07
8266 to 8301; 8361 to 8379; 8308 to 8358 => 0.00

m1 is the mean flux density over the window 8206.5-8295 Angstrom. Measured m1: 23.6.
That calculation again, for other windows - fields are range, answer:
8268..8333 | 23.3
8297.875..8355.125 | 22.9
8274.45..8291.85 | 23.6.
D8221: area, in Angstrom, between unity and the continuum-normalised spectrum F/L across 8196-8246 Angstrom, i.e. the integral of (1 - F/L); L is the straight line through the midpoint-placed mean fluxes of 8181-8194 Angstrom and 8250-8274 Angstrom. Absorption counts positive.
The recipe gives -3.4 Angstrom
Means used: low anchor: 20.2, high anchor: 23.5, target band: 23.1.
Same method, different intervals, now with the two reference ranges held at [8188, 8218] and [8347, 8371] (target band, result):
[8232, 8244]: -0.9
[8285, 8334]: -1.4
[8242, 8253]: -0.8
